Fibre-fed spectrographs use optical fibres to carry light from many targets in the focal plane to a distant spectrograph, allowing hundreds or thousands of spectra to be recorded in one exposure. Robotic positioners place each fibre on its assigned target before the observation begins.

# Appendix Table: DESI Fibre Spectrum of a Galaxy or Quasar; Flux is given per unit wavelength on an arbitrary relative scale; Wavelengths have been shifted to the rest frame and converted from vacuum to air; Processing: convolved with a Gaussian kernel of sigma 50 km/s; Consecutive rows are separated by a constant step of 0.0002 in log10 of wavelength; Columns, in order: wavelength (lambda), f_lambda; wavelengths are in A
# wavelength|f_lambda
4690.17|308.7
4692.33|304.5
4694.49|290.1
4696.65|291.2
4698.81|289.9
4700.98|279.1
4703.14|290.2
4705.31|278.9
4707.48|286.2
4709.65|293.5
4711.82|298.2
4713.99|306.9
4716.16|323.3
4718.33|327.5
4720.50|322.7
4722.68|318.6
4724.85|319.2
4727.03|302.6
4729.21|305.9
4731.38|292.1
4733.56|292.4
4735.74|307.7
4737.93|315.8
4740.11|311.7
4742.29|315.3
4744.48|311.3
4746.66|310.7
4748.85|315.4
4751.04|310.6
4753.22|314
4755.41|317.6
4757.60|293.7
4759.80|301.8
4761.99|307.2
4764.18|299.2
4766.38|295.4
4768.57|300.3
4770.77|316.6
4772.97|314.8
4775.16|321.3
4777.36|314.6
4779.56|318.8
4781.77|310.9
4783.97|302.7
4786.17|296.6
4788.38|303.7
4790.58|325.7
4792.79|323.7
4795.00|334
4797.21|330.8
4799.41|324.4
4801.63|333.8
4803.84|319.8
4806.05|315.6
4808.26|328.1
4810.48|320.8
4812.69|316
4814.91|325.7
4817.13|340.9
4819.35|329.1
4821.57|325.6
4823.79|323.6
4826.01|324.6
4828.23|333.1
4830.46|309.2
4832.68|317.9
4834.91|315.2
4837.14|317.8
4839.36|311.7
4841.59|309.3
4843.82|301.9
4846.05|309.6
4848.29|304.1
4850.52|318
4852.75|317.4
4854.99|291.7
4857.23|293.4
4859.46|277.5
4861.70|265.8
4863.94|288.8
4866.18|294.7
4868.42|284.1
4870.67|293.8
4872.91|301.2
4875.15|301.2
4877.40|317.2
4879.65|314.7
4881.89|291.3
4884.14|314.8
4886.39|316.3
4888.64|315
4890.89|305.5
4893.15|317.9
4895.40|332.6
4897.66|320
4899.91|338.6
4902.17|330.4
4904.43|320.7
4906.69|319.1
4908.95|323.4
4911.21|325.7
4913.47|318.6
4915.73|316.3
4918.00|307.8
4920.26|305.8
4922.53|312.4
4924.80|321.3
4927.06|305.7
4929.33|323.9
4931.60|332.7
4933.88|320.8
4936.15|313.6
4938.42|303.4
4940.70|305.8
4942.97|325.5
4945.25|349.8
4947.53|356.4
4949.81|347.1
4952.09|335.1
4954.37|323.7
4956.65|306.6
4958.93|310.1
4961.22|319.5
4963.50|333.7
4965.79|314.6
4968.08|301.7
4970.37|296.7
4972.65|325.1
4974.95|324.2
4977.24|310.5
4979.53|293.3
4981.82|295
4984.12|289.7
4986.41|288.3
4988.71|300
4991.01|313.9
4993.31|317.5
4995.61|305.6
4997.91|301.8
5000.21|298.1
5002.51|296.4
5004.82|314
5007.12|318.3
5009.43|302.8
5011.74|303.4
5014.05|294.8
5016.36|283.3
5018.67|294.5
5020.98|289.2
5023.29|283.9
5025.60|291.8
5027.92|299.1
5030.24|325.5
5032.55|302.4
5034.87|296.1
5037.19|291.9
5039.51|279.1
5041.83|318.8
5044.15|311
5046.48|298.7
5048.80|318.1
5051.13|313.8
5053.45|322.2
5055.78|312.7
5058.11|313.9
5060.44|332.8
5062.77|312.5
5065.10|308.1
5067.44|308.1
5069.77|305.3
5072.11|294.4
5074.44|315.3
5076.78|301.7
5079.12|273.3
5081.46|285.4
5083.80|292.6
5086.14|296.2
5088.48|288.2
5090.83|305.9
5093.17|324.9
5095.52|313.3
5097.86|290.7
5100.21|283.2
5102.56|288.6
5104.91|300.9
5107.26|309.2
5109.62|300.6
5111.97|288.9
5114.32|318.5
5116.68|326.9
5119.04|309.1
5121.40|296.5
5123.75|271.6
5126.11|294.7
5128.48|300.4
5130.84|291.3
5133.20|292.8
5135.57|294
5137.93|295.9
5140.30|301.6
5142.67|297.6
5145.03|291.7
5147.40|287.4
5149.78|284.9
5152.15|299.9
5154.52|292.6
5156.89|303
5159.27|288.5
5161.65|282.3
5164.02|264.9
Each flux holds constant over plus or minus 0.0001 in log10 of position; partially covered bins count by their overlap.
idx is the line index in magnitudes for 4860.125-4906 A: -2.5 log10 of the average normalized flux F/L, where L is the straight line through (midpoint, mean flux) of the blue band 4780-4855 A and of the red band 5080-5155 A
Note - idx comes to 0.020 mag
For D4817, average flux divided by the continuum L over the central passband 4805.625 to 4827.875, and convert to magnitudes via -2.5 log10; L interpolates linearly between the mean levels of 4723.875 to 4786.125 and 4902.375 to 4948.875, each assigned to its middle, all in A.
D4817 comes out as -0.04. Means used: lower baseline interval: 308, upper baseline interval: 321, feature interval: 326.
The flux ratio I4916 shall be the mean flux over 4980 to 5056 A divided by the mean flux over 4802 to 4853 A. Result 0.9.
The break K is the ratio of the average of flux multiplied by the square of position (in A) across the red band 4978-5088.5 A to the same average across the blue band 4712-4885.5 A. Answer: 1.07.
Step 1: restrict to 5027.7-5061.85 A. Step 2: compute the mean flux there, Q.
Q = 309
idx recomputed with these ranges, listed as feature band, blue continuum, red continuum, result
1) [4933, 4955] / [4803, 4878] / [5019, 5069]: -0.07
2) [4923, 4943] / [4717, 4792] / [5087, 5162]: -0.04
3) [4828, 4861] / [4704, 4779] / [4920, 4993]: 0.02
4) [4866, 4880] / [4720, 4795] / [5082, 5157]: 0.02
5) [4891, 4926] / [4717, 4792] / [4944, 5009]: -0.03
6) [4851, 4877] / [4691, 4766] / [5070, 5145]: 0.03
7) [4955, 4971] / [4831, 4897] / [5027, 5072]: -0.02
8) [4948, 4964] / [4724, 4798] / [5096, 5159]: -0.08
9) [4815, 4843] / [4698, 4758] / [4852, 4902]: -0.06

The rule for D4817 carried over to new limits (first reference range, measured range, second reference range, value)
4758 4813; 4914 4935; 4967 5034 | -0.03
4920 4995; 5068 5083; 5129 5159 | 0.02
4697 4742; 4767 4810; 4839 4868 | -0.06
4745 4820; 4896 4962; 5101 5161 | -0.05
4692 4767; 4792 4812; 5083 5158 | -0.08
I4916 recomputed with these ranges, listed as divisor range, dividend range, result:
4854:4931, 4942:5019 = 1.01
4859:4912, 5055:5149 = 0.97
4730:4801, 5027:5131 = 0.97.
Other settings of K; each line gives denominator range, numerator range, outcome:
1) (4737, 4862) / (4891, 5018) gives 1.07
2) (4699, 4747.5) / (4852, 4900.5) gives 1.06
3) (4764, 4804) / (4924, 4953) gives 1.10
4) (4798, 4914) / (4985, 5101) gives 1.04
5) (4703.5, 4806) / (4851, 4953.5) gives 1.07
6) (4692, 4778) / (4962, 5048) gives 1.11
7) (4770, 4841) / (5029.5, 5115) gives 1.06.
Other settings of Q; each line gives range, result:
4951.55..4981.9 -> 314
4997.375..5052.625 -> 301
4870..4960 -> 319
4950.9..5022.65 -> 306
